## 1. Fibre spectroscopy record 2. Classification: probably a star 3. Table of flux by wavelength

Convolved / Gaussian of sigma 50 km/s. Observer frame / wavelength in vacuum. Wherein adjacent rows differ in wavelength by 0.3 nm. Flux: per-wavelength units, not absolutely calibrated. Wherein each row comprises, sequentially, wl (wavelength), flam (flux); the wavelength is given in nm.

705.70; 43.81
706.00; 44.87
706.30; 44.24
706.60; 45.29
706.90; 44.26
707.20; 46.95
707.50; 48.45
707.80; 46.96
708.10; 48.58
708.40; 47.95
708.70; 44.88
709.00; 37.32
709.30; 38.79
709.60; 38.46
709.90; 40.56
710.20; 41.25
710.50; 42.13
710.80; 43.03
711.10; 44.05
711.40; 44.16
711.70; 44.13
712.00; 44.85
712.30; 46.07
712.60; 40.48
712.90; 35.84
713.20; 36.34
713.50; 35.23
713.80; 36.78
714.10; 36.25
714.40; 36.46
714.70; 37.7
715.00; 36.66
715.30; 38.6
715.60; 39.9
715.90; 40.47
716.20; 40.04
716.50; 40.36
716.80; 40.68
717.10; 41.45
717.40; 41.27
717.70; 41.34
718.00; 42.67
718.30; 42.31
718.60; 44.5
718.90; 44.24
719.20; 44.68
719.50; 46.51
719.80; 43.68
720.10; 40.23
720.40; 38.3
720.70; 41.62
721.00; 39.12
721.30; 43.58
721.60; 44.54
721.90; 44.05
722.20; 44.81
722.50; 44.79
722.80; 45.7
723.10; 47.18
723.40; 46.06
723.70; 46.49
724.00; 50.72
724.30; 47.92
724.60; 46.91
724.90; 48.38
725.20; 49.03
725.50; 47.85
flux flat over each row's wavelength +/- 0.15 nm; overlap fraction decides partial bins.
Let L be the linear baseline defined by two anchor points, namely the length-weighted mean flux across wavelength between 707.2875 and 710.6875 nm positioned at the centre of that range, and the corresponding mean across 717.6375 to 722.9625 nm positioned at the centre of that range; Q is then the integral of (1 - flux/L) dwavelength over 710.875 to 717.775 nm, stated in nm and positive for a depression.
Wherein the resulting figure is 0.520 nm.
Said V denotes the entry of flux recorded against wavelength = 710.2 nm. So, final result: 41.25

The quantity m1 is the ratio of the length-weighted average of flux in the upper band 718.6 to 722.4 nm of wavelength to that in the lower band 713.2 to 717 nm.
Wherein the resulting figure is 1.1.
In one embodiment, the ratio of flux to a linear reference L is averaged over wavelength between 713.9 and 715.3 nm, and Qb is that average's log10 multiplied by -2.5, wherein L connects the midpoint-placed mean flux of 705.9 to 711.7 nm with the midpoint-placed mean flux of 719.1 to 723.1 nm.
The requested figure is 0.18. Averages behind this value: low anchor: 43.8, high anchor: 43.3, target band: 37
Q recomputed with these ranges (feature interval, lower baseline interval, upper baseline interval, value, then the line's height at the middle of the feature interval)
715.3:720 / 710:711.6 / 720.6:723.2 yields 0.150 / 43.5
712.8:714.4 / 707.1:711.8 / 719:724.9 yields 0.284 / 43.9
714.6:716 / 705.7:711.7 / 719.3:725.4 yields 0.181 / 44.4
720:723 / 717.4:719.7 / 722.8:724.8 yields 0.195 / 45.7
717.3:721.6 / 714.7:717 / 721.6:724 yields 0.020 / 42.8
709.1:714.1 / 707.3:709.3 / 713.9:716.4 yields 0.151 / 41.9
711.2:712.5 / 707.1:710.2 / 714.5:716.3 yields -0.101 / 41.4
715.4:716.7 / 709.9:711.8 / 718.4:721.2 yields 0.078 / 42.7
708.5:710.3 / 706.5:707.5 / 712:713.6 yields 0.120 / 43.3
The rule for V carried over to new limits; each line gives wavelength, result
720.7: 41.62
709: 37.32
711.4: 44.16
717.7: 41.34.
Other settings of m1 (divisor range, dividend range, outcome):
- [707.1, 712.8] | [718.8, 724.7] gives 1.02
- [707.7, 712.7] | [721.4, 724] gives 1.06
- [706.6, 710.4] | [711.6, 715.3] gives 0.89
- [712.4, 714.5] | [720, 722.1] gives 1.13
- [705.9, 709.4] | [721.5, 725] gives 1.03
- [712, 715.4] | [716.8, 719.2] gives 1.12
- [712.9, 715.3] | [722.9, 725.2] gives 1.30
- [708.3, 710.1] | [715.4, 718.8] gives 1.01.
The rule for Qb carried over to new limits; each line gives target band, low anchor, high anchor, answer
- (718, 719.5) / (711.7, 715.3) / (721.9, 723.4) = -0.04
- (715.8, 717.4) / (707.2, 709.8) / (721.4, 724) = 0.11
